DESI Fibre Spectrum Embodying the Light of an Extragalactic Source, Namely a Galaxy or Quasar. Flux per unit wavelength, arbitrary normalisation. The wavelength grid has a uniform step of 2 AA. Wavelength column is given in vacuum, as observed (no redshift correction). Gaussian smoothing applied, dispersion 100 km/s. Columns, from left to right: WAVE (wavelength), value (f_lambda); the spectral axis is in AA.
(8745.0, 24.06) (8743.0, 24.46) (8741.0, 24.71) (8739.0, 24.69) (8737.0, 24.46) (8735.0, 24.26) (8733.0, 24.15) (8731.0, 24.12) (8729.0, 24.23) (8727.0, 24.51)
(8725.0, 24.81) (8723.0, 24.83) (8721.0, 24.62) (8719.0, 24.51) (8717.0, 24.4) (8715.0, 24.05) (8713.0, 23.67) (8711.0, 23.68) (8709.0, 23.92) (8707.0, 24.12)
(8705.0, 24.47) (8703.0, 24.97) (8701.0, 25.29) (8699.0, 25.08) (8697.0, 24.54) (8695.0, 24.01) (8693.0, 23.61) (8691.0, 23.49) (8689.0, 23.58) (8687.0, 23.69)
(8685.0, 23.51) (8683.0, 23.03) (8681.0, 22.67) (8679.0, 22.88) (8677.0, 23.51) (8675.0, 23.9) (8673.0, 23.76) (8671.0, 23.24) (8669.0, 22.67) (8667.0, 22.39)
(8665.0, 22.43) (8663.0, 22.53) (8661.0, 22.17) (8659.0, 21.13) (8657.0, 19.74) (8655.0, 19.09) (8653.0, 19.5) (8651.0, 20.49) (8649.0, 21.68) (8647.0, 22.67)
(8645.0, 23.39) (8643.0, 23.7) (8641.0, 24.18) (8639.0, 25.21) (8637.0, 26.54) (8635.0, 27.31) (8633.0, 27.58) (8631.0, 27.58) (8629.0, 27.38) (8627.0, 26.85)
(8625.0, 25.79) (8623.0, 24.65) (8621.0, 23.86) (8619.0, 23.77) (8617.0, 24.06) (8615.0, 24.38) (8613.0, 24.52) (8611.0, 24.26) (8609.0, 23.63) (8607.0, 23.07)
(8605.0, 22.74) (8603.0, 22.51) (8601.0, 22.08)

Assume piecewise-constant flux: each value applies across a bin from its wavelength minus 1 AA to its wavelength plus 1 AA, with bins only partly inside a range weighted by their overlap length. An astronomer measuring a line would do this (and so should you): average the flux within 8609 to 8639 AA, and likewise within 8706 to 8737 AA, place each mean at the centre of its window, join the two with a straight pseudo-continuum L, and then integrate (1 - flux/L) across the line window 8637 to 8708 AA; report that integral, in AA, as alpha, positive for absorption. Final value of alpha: 5.1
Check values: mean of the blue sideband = 25.5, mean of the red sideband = 24.3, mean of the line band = 23.1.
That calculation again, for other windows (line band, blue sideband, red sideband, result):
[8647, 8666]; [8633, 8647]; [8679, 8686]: 2.5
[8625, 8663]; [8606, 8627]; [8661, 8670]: -0.6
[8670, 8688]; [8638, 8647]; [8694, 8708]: 0.8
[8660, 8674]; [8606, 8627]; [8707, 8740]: 0.9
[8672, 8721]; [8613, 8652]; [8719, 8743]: 1.3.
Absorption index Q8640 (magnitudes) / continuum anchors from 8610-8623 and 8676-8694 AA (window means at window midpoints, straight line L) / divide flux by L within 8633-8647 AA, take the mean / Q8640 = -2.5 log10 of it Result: -0.05 mag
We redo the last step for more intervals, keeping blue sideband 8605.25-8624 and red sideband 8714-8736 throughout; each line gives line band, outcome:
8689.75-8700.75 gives 0.004 mag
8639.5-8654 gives 0.083 mag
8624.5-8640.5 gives -0.115 mag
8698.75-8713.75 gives -0.002 mag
